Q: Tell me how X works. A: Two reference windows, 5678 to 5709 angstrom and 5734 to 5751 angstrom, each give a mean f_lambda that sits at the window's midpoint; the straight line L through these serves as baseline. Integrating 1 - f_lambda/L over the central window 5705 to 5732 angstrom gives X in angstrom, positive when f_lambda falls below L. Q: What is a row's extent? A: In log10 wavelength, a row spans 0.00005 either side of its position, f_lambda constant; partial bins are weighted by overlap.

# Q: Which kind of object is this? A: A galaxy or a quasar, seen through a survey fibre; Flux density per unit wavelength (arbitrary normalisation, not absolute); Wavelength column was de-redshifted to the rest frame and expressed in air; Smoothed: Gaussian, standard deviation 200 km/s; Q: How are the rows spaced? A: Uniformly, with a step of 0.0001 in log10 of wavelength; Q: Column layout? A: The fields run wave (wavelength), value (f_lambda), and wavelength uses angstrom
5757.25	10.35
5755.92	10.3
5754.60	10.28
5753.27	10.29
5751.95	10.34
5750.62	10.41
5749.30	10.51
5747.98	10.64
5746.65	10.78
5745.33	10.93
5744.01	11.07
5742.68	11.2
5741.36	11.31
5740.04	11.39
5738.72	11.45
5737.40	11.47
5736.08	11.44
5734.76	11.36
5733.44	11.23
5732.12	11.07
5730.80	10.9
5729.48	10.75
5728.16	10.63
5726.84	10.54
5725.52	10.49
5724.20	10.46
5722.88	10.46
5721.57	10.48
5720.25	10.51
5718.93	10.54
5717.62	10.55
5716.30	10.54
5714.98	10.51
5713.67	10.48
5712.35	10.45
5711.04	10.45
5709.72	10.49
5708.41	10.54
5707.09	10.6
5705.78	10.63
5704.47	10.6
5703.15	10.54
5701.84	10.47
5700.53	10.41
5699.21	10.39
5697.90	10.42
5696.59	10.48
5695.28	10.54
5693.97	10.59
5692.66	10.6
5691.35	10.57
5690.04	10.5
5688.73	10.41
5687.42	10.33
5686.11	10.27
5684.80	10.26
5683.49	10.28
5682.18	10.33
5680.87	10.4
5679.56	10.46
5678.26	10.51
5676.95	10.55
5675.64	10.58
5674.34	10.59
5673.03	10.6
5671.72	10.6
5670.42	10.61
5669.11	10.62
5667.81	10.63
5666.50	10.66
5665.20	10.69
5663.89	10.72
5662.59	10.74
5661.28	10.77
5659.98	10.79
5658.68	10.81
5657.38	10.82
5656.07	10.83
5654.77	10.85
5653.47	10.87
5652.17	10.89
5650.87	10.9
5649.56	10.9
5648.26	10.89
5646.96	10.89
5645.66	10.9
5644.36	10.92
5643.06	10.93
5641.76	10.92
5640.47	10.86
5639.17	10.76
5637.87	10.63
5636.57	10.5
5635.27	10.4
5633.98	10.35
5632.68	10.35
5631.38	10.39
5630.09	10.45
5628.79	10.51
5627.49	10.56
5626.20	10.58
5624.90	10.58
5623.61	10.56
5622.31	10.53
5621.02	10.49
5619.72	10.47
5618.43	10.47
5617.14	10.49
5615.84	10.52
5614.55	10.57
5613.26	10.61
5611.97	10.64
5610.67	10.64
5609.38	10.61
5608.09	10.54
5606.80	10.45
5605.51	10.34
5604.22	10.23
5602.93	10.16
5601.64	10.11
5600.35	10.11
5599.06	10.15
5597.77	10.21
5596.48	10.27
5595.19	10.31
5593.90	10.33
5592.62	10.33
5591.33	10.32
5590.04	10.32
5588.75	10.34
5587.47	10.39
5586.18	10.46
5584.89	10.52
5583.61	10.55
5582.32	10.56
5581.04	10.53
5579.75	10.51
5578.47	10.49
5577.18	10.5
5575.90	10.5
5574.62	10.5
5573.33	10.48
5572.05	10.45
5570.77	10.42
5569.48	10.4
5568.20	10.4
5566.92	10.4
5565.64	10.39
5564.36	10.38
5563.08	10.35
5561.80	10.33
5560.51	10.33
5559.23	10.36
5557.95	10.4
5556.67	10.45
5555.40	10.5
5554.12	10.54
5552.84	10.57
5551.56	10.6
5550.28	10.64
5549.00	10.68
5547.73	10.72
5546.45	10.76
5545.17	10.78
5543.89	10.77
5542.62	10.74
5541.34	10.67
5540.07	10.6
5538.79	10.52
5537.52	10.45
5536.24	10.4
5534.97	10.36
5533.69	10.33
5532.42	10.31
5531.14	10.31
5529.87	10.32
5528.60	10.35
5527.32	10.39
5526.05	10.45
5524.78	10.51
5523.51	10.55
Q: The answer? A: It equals 0.6 angstrom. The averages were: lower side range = 10.5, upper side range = 11.1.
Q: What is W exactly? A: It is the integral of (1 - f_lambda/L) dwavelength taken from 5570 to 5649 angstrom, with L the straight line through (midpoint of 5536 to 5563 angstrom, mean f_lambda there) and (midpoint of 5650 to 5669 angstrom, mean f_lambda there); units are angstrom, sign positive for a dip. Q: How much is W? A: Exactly 1.3 angstrom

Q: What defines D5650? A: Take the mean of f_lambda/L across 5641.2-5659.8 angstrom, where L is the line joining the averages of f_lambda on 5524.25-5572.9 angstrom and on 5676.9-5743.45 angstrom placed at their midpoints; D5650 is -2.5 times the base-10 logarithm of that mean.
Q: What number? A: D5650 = -0.03 mag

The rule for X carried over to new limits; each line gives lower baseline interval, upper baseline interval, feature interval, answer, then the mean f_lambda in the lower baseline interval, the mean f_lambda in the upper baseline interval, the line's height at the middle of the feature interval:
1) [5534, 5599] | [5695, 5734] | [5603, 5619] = 0.0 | 10.5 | 10.6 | 10.5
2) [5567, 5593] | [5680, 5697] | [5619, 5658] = -0.9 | 10.4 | 10.4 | 10.4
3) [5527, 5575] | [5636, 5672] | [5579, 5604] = 0.6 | 10.5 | 10.8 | 10.6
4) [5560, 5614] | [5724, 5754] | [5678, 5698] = 0.6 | 10.4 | 10.9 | 10.7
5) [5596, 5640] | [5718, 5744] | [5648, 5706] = 0.6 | 10.4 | 10.9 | 10.7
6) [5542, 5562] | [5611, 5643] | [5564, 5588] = 0.2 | 10.6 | 10.6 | 10.6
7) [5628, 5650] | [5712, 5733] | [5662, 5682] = 0.1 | 10.7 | 10.6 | 10.6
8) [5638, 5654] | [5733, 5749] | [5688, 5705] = 0.8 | 10.9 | 11.2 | 11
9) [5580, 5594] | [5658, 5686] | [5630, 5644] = -0.1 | 10.4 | 10.6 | 10.5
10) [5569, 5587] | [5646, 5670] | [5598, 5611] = 0.3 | 10.5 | 10.8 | 10.6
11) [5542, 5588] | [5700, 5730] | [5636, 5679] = -0.9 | 10.5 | 10.5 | 10.5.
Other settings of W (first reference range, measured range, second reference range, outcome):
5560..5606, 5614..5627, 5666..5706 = -0.14 angstrom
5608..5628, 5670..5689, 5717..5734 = 0.29 angstrom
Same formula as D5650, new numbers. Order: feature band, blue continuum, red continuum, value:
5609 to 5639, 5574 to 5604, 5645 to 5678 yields 0.00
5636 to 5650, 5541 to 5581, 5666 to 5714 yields -0.03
